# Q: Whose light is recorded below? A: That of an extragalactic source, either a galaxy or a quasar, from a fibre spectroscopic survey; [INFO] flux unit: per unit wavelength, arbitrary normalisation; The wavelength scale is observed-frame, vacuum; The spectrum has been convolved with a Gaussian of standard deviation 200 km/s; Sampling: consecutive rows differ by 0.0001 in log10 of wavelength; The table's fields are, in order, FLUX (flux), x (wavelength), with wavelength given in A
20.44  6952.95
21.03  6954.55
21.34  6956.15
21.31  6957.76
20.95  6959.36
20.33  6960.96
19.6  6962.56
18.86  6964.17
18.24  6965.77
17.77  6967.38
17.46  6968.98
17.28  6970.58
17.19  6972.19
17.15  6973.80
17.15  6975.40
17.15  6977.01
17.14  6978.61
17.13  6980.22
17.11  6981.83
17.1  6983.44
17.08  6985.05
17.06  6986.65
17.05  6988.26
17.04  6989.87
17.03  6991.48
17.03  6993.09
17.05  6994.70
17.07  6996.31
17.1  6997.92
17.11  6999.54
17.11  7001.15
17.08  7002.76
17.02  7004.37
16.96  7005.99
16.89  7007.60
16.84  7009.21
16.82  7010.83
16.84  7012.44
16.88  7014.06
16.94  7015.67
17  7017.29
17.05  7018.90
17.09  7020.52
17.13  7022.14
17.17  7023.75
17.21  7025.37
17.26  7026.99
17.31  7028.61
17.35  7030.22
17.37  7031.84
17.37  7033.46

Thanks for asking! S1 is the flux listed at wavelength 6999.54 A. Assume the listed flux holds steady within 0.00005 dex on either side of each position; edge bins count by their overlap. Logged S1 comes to 17.11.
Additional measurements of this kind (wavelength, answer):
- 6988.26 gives 17.05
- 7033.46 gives 17.37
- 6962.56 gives 19.6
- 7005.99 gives 16.96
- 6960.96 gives 20.33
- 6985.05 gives 17.08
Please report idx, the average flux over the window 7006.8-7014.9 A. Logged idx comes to 16.9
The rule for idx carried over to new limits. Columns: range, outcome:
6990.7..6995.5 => 17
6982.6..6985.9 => 17.1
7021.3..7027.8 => 17.2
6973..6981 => 17.2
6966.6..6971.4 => 17.5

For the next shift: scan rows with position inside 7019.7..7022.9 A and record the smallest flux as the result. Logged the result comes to 17.09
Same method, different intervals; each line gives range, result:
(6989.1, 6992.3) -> 17.03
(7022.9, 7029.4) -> 17.17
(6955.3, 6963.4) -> 19.6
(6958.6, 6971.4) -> 17.28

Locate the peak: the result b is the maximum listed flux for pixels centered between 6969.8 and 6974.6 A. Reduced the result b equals 17.28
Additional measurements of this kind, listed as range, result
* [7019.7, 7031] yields 17.35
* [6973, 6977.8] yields 17.15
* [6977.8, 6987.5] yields 17.14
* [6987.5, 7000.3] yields 17.11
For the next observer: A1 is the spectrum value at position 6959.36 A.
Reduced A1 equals 20.95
